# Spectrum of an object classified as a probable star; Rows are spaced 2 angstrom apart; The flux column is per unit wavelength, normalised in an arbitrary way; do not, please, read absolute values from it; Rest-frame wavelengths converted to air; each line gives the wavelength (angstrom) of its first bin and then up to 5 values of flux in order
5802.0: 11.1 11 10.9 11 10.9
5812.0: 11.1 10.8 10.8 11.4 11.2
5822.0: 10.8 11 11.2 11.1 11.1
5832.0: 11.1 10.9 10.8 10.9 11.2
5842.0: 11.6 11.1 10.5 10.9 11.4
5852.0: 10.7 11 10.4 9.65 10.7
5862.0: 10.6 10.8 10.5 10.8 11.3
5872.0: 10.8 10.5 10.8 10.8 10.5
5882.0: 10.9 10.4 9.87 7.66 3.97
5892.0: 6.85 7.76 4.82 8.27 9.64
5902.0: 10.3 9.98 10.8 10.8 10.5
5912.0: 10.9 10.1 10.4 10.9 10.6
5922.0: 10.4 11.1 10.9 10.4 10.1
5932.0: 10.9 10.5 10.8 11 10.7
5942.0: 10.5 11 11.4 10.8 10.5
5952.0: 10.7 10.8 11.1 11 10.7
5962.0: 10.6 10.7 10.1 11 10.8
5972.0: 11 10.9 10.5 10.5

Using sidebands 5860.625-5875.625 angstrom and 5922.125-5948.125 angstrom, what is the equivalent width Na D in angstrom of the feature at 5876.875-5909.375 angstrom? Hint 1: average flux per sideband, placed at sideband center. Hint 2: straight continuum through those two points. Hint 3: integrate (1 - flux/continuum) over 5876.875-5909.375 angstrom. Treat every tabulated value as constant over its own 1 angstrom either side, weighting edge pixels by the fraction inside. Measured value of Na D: 5.4 angstrom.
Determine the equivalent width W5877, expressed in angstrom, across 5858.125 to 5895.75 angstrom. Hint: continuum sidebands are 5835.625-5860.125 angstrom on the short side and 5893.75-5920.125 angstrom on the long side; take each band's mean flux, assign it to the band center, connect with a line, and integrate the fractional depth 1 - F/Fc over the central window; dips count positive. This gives 2.4 angstrom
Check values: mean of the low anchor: 10.8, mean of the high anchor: 9.72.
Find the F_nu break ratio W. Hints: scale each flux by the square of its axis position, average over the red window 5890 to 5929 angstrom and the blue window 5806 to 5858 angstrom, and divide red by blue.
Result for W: 0.9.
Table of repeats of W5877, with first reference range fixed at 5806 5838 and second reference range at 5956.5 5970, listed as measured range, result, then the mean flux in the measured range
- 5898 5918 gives 1.0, 10.3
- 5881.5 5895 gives 3.4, 8.1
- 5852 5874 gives 0.5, 10.7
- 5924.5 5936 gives 0.2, 10.6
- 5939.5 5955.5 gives -0.1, 10.8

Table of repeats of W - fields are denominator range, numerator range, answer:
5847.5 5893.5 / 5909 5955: 1.09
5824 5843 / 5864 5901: 0.85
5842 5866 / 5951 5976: 1.04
